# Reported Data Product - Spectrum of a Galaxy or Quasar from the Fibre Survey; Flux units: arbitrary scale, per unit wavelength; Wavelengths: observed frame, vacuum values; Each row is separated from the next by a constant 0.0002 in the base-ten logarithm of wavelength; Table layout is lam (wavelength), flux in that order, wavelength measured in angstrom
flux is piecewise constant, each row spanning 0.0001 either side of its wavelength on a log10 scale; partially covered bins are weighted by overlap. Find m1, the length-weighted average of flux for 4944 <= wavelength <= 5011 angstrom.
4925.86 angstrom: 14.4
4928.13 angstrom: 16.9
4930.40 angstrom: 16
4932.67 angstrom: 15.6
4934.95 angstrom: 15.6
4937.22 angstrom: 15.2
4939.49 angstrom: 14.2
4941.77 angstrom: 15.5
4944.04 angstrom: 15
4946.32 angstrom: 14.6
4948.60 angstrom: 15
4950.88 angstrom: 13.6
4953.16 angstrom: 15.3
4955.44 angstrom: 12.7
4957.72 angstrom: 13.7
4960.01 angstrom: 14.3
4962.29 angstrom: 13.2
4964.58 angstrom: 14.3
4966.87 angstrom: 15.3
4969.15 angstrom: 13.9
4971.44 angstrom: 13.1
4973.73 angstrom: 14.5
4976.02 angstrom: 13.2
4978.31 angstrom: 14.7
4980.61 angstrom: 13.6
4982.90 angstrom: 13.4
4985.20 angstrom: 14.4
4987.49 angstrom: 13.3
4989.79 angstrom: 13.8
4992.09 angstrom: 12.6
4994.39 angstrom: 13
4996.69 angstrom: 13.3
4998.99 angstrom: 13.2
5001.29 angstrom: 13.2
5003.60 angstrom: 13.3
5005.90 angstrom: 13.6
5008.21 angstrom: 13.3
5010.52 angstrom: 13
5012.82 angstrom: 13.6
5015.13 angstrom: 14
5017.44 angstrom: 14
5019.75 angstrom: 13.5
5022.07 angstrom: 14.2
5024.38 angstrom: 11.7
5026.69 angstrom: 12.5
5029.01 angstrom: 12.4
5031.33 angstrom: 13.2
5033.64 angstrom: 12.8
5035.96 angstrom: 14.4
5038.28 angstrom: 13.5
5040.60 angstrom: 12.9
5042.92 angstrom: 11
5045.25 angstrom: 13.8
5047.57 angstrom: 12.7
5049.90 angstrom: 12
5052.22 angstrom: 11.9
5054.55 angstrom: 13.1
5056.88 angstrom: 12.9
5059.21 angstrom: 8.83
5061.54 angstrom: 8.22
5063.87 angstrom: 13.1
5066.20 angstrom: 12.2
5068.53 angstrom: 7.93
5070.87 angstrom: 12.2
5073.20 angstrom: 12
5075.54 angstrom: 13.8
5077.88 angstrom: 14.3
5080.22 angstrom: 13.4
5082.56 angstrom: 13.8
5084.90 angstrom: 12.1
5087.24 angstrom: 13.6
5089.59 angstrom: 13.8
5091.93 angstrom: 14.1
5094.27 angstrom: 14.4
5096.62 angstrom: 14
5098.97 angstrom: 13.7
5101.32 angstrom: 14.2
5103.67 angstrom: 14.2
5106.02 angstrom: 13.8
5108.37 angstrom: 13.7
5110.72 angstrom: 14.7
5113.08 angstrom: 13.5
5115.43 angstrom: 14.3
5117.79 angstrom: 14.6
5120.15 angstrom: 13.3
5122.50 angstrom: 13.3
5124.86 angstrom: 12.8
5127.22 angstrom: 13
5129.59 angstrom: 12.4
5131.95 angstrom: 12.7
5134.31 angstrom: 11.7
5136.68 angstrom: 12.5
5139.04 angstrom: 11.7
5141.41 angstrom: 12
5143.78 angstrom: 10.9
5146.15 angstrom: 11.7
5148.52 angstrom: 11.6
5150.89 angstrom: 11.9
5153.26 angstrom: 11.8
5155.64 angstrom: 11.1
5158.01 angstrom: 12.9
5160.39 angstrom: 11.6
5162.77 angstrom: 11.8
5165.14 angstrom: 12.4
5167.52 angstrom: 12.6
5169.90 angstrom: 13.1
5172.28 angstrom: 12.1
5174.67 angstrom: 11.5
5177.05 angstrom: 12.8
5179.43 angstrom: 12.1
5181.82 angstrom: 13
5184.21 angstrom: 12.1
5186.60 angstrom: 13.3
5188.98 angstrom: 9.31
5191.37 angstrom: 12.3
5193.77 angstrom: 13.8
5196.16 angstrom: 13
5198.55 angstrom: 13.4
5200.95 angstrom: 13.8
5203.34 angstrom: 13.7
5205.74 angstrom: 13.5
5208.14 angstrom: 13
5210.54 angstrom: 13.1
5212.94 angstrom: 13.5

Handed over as 13.8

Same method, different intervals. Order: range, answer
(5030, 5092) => 12.5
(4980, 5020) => 13.4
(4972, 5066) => 13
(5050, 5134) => 12.9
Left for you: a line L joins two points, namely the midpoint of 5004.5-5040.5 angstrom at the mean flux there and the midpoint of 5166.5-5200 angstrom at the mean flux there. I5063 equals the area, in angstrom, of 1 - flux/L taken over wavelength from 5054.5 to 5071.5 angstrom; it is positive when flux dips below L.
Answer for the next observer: 2.9 angstrom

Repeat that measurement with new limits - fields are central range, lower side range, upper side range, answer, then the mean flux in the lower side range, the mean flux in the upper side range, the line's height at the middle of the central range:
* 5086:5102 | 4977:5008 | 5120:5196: -1.57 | 13.5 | 12.2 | 12.7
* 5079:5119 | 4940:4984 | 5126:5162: -4.41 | 14.2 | 12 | 12.5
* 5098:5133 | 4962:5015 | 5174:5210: -1.47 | 13.6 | 12.7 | 13.1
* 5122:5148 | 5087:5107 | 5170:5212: 2.47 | 14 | 12.7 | 13.5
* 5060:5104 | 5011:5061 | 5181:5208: -0.22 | 12.8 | 12.8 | 12.8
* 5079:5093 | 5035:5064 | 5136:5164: -1.71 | 12.1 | 11.8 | 12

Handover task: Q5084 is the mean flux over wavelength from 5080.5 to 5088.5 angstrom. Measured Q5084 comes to 13.2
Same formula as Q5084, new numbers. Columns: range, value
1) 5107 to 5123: 13.9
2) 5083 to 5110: 13.8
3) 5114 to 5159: 12.4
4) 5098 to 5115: 14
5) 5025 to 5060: 12.6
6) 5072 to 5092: 13.4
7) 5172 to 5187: 12.4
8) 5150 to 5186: 12.2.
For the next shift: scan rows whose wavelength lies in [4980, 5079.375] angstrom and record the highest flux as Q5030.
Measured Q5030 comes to 14.4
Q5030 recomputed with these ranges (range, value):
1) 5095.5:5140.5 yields 14.7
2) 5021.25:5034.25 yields 14.2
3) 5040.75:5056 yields 13.8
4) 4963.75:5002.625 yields 15.3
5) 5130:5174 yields 13.1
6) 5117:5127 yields 14.6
